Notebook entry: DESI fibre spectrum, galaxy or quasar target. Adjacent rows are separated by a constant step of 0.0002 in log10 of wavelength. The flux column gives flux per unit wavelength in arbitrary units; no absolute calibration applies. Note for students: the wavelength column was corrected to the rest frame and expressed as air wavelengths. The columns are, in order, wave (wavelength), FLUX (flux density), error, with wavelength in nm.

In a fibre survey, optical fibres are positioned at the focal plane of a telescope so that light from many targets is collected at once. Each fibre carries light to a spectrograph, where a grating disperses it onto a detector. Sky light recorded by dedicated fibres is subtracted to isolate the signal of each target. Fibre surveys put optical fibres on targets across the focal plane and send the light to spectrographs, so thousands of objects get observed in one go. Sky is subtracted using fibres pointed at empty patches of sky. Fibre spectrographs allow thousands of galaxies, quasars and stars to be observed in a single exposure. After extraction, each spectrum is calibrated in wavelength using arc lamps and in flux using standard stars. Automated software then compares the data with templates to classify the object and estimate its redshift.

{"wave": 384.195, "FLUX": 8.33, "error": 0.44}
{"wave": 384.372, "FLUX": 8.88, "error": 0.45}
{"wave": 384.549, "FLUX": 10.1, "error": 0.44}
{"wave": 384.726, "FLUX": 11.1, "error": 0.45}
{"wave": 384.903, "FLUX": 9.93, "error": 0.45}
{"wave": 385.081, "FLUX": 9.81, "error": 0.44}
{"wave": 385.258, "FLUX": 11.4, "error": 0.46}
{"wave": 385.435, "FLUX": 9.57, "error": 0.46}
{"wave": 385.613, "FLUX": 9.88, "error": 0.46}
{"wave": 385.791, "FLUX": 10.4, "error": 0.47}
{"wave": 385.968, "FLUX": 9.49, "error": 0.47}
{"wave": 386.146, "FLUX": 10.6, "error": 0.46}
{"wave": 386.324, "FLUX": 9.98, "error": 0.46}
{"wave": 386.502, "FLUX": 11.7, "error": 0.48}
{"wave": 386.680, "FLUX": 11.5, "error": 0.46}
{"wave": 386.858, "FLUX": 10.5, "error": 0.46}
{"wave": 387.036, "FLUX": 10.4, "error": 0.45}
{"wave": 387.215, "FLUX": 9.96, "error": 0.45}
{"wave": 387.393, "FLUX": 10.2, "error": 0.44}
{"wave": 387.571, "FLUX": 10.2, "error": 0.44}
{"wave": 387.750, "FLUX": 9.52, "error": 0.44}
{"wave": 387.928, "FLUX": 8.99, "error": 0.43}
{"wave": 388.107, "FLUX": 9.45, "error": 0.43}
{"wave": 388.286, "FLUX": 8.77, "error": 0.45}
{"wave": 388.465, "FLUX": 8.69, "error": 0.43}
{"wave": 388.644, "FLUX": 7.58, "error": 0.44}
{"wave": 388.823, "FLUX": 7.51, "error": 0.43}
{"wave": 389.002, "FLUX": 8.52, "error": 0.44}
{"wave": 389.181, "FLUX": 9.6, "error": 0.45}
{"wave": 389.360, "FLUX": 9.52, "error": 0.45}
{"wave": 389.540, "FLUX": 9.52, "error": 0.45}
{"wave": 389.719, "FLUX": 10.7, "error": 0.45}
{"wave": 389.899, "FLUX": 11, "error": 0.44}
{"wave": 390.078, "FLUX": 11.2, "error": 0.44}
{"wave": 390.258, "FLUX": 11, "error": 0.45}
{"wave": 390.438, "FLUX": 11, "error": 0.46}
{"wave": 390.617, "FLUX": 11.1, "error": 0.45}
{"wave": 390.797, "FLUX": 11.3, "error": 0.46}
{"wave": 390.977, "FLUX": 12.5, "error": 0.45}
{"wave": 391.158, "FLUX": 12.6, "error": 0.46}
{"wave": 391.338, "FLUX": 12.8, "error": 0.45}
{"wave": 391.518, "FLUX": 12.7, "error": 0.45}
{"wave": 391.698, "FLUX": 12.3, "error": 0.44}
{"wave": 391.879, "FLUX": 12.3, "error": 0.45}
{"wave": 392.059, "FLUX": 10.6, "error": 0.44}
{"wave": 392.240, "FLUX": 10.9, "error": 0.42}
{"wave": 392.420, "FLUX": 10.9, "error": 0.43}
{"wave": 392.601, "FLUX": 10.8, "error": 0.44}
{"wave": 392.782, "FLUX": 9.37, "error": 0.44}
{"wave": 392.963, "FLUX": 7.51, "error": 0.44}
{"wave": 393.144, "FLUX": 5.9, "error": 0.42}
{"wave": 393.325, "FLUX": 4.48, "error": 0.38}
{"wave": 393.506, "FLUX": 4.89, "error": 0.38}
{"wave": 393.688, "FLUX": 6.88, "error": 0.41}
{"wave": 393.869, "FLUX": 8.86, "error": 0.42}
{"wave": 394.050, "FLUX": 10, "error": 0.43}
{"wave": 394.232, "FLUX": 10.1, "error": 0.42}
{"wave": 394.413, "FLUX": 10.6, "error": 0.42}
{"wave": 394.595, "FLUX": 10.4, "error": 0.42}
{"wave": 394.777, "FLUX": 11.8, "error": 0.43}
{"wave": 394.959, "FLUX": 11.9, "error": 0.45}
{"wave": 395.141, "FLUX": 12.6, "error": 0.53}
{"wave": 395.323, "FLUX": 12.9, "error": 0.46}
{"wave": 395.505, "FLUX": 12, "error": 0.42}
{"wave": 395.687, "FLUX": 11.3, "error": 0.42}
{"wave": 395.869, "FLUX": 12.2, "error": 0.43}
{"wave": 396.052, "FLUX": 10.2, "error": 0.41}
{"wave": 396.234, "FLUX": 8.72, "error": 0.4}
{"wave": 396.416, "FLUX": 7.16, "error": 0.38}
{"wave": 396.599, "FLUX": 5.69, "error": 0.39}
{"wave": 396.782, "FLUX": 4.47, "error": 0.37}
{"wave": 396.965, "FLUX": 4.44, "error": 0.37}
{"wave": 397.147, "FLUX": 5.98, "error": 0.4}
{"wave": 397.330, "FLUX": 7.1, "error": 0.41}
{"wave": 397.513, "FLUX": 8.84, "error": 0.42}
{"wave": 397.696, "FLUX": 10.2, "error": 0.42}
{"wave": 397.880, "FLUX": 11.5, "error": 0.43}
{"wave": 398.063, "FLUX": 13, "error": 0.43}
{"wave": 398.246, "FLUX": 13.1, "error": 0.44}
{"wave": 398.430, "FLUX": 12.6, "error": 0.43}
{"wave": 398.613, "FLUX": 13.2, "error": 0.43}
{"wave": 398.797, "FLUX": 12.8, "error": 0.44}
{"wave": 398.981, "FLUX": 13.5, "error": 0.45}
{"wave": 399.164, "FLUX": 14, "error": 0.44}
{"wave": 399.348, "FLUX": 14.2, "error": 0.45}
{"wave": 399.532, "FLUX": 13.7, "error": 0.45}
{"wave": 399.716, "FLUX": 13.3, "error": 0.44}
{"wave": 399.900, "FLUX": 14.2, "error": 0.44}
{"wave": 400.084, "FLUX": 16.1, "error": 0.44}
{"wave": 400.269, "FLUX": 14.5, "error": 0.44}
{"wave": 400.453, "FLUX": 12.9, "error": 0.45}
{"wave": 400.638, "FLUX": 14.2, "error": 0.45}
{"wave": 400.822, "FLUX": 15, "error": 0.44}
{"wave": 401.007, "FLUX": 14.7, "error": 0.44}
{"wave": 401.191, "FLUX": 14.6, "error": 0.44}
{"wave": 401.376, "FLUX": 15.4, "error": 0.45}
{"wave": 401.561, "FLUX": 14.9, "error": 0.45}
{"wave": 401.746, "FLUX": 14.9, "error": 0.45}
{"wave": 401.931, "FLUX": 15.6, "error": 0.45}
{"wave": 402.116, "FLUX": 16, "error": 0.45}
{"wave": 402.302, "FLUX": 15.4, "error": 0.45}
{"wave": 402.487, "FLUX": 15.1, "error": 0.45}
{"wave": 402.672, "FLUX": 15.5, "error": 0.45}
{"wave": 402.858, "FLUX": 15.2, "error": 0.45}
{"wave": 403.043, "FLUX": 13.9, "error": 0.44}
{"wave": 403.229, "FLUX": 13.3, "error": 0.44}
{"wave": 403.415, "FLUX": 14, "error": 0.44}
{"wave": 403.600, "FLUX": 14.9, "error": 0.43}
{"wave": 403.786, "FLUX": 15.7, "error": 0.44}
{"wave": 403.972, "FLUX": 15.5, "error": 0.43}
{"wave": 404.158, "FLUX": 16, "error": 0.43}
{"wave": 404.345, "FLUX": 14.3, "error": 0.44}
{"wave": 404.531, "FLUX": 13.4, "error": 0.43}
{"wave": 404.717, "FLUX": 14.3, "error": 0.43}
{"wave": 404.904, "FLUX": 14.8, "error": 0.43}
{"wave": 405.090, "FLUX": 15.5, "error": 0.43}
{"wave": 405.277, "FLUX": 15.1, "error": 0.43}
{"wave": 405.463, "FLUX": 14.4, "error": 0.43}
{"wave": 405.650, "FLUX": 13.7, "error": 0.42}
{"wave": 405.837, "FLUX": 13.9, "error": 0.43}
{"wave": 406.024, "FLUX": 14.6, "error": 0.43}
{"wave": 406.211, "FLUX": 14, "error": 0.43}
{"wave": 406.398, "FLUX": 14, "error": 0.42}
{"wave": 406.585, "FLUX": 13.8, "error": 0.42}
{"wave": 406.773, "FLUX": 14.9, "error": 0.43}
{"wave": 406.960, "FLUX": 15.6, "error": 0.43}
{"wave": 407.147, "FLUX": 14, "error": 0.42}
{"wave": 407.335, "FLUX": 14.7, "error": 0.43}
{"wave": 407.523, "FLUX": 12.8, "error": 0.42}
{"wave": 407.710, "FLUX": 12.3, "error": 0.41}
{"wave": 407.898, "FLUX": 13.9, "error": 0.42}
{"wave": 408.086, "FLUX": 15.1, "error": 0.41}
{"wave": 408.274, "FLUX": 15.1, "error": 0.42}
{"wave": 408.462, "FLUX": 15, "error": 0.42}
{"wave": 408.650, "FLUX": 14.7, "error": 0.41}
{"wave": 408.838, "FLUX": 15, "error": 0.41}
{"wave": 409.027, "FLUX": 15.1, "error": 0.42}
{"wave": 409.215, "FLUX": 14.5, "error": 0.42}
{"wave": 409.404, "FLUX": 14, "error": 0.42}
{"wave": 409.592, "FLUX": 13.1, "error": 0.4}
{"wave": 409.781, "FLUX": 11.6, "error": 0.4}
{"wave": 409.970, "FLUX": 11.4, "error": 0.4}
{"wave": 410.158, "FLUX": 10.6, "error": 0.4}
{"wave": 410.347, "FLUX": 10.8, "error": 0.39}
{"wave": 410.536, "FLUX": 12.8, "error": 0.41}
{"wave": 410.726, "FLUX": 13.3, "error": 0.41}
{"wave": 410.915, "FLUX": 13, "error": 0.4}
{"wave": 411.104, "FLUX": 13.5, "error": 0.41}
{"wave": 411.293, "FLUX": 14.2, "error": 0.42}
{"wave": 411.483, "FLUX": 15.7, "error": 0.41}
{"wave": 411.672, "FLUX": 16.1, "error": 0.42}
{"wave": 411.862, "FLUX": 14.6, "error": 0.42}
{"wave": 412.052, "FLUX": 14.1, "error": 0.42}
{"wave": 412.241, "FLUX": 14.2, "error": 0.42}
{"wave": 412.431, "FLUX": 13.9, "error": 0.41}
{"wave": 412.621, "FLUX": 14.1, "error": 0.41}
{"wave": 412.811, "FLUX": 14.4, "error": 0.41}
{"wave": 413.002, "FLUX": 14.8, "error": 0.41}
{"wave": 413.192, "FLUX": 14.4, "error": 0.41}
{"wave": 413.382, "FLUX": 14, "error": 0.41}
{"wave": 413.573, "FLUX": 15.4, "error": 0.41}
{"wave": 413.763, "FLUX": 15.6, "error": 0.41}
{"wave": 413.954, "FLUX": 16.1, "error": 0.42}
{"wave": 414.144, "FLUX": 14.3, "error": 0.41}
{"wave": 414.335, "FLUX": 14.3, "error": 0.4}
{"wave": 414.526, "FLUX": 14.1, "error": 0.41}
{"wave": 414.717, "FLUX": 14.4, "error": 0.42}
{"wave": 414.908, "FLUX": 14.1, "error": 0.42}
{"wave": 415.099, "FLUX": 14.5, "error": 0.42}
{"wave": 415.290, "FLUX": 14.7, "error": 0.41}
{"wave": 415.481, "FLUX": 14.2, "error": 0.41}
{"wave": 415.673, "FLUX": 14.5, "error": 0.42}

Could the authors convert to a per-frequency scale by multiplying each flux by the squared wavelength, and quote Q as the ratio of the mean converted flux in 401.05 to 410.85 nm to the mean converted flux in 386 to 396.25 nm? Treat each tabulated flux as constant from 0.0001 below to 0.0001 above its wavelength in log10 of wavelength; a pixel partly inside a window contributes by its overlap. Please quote 1.5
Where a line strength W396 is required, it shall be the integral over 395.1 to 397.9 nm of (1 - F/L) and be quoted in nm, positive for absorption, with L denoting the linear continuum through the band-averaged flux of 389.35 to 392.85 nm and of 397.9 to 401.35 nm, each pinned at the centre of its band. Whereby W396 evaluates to 0.85 nm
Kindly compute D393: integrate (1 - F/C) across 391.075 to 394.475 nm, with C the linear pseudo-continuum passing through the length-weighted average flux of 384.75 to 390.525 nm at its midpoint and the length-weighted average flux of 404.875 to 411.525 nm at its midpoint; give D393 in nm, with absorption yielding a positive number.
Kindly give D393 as 0.38 nm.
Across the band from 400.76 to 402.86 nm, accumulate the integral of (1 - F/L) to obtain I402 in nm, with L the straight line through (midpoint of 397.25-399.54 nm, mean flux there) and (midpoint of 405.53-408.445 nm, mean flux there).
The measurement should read -0.37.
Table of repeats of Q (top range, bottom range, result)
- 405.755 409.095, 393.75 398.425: 1.54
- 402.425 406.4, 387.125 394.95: 1.58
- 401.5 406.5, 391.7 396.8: 1.61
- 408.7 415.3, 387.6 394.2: 1.60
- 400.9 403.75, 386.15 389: 1.67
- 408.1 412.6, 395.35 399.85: 1.38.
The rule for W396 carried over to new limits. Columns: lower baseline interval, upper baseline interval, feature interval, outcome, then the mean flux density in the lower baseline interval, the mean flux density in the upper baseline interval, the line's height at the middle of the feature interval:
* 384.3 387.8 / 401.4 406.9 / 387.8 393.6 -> 0.776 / 10.3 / 14.7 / 11.4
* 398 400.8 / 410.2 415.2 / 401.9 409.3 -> -0.344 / 13.7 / 14.2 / 14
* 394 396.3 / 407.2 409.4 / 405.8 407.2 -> -0.046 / 11.2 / 14.4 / 13.9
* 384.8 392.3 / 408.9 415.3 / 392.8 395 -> 0.525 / 10.4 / 14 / 11.2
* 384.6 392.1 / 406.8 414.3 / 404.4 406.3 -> -0.168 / 10.4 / 14.1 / 13.2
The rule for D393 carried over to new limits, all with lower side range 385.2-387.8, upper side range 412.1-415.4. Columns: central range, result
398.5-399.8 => -0.129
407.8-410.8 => 0.076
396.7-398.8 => 0.424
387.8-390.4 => 0.313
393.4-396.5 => 0.408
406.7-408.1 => -0.055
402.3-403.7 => -0.188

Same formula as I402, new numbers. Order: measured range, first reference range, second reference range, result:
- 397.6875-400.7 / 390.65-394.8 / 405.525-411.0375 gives -0.492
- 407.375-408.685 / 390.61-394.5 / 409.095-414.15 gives -0.099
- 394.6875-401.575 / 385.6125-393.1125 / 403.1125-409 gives 0.422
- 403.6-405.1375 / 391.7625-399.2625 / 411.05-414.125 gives -0.313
